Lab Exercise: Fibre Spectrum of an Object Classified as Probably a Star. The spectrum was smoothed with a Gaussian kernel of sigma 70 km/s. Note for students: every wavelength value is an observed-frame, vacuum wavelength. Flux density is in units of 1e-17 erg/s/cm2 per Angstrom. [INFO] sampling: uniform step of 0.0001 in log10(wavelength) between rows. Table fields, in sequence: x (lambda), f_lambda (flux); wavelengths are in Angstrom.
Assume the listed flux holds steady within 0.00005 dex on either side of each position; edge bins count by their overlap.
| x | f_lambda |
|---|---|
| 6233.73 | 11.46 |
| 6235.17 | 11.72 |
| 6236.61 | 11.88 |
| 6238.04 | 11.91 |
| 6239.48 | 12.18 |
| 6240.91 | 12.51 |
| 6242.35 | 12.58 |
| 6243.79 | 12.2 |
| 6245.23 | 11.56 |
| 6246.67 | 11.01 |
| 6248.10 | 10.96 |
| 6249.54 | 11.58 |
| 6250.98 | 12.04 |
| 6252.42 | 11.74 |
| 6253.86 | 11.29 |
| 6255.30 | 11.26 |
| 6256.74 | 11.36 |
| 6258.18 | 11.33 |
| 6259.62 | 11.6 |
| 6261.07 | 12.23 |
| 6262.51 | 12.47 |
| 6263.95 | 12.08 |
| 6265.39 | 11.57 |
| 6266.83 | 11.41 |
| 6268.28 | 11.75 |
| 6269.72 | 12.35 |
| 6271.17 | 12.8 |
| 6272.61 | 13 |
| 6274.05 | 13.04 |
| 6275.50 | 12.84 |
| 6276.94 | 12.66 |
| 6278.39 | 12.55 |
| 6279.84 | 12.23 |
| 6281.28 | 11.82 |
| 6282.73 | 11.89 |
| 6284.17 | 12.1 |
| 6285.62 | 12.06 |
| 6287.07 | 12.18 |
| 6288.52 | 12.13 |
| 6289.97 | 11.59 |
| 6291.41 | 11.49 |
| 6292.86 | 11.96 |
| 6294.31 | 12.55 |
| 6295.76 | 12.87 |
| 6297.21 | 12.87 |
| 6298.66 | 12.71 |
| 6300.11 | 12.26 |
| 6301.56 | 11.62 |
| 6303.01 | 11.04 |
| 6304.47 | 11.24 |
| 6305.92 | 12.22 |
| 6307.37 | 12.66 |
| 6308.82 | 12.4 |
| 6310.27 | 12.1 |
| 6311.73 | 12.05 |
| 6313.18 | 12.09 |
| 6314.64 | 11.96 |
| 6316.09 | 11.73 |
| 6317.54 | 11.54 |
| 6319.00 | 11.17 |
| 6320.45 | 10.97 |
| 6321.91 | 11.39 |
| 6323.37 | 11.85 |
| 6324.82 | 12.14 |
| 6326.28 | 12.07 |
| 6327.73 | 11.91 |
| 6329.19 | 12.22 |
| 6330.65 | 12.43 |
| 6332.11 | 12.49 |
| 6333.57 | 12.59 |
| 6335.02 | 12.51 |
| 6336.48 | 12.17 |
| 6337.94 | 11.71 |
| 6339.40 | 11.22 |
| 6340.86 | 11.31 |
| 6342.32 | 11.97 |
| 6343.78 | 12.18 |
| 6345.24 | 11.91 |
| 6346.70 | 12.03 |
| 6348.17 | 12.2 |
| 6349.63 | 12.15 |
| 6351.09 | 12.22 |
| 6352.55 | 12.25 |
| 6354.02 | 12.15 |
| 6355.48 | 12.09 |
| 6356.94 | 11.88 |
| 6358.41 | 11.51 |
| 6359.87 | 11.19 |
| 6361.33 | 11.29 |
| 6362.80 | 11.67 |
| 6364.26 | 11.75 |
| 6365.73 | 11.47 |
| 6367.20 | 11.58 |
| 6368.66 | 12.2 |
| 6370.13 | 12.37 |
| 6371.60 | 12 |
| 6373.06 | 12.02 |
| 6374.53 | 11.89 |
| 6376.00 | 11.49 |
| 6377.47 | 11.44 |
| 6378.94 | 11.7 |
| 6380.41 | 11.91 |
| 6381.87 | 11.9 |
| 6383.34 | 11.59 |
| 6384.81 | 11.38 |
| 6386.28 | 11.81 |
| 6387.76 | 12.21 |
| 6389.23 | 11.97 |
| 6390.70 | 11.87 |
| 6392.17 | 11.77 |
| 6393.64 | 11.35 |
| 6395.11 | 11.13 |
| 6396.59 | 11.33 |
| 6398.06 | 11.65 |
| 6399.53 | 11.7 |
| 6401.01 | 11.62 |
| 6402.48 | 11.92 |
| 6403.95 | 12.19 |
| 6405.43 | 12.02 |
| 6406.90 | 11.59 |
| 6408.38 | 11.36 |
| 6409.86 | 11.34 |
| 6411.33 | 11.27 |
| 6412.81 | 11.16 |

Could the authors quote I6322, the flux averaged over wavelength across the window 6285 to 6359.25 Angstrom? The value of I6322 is 12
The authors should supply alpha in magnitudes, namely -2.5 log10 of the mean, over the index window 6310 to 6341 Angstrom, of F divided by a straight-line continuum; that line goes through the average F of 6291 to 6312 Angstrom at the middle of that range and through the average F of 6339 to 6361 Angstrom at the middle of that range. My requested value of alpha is 0.01 mag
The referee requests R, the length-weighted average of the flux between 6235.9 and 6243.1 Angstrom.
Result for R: 12.2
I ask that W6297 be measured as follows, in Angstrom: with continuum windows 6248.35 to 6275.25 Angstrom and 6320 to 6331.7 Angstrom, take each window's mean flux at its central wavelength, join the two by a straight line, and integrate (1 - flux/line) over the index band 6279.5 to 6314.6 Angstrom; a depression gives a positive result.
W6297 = -0.5 Angstrom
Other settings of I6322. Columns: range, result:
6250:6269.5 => 11.7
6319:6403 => 11.8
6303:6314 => 12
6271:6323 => 12.1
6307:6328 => 11.9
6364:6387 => 11.8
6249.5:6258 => 11.5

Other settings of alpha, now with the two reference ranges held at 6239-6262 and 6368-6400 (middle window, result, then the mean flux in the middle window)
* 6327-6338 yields -0.05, 12.3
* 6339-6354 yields -0.02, 12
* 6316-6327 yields 0.01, 11.6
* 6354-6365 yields 0.01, 11.7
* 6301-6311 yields -0.02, 11.9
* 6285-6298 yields -0.04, 12.2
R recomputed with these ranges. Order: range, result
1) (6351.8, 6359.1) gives 12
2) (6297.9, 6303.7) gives 11.9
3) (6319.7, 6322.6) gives 11.2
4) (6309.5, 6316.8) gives 12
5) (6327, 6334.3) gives 12.3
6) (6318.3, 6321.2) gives 11.1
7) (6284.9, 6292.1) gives 11.9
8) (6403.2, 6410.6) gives 11.7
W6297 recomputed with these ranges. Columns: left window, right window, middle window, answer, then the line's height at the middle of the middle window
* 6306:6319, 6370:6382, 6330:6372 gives -0.13 Angstrom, 11.9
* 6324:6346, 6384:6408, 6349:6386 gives 0.22 Angstrom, 11.9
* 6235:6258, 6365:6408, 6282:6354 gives -1.63 Angstrom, 11.7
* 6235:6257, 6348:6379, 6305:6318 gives -0.31 Angstrom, 11.8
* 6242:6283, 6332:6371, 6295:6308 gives -0.24 Angstrom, 11.9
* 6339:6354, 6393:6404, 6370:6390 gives -0.17 Angstrom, 11.7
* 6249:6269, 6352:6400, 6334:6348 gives -0.23 Angstrom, 11.7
